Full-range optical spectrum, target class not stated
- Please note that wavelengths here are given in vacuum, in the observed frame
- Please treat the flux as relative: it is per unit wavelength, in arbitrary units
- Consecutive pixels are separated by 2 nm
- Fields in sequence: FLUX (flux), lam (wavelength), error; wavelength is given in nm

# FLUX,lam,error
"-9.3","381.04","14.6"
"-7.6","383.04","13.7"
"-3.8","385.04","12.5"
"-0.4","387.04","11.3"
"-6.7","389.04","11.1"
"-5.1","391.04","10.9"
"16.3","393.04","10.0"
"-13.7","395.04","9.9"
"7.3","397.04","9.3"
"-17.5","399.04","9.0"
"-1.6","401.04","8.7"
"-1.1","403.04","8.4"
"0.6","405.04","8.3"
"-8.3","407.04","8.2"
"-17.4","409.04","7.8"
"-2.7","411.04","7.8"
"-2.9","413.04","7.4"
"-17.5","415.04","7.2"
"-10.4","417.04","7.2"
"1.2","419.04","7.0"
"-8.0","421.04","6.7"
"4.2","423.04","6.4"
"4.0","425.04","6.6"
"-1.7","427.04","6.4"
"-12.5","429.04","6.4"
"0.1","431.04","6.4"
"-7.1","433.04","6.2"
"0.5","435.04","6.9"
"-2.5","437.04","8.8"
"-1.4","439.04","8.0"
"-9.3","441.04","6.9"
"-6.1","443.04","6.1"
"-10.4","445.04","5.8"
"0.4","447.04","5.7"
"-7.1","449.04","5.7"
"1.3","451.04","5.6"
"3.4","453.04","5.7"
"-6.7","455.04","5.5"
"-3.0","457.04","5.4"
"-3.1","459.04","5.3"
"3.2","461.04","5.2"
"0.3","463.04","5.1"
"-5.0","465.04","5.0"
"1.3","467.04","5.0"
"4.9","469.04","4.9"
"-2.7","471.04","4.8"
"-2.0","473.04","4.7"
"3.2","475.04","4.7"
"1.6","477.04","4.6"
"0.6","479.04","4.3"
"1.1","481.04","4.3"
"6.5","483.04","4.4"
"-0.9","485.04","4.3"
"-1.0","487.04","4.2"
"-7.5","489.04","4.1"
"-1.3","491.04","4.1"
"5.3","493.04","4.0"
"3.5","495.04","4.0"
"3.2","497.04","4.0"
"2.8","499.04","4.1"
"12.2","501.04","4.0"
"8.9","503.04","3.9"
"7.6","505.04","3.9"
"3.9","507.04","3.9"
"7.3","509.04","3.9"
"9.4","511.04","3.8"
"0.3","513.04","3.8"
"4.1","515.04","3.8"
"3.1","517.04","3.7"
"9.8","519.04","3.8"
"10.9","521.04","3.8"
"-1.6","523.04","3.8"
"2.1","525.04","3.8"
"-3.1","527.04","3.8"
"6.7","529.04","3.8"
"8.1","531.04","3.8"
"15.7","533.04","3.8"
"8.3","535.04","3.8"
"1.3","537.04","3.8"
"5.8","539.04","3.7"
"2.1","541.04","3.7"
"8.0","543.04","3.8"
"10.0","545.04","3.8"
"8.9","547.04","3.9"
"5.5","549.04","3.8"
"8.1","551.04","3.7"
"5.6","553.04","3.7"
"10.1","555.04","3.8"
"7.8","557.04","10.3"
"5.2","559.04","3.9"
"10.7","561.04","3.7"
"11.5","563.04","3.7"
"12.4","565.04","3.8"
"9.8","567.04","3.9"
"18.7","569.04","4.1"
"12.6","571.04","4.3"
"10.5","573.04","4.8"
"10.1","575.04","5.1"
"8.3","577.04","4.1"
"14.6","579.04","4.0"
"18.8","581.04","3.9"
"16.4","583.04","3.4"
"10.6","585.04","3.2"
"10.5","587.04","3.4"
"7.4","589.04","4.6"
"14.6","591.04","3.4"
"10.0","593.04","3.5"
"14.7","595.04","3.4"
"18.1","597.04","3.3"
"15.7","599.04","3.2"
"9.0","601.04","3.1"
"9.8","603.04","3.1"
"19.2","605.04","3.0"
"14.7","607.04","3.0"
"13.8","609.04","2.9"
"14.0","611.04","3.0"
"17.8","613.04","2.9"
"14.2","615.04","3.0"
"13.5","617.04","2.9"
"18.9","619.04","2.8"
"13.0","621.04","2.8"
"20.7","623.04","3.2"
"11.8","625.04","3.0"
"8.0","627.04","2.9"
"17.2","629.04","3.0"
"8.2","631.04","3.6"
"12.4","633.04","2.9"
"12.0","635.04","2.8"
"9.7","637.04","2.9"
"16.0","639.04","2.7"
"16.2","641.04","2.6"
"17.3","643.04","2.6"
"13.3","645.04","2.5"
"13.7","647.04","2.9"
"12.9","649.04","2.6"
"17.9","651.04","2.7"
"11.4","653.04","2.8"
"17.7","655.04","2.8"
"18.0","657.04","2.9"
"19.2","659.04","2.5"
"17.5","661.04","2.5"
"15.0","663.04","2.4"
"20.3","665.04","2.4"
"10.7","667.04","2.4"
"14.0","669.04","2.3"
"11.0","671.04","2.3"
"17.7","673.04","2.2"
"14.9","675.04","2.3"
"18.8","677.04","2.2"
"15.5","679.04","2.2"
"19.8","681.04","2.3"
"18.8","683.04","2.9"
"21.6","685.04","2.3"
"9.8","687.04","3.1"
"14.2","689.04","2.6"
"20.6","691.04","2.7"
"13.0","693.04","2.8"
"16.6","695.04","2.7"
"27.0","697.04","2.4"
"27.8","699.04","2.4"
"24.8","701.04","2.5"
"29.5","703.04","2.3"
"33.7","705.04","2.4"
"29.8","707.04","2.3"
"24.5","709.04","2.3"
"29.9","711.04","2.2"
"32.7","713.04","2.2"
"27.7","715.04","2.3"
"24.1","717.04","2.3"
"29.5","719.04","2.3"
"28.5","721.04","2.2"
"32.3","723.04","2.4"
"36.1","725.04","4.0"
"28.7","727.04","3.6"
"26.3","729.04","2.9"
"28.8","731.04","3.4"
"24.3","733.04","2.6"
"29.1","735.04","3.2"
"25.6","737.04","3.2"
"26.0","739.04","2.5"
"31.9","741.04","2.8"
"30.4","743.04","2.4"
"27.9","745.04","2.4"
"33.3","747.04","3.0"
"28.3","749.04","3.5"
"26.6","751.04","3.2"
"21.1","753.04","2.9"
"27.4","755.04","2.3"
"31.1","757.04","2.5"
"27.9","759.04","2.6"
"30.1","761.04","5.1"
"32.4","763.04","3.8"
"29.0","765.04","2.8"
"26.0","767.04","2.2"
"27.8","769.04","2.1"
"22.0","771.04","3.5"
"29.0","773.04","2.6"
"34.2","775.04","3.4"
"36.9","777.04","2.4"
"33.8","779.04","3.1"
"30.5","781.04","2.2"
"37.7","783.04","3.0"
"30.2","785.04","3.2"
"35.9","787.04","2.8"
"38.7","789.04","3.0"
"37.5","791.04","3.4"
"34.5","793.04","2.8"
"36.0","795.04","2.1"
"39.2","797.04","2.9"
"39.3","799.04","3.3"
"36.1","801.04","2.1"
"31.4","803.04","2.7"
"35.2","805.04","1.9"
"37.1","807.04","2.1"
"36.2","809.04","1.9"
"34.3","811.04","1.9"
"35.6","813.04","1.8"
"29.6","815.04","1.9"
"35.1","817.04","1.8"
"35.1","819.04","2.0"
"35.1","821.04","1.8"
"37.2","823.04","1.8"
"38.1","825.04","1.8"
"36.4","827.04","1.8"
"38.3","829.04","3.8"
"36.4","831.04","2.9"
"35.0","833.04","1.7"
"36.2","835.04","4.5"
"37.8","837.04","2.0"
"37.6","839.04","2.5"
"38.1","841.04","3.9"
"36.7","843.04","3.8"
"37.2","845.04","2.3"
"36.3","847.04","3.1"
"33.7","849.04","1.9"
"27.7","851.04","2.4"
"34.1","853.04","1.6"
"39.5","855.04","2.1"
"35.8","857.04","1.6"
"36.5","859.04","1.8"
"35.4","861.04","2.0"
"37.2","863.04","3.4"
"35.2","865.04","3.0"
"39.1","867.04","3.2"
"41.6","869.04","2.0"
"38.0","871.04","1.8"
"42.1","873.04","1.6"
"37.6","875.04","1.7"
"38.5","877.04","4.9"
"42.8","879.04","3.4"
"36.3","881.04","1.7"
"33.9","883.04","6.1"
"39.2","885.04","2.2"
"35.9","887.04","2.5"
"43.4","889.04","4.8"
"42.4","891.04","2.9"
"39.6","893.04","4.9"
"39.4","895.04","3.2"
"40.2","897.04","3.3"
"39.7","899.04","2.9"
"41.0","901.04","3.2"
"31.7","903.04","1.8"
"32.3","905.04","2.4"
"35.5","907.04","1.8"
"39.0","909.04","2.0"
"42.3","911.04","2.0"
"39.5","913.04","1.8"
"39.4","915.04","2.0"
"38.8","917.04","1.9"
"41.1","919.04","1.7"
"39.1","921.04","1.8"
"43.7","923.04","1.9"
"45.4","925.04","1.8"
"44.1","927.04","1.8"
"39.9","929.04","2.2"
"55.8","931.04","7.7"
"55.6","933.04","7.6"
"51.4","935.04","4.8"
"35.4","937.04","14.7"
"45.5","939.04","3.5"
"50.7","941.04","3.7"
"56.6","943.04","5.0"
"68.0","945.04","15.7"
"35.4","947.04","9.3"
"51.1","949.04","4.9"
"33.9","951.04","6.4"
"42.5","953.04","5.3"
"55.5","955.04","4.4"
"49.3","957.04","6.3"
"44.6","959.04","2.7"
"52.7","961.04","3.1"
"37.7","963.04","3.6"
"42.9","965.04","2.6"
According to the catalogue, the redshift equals 0.75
